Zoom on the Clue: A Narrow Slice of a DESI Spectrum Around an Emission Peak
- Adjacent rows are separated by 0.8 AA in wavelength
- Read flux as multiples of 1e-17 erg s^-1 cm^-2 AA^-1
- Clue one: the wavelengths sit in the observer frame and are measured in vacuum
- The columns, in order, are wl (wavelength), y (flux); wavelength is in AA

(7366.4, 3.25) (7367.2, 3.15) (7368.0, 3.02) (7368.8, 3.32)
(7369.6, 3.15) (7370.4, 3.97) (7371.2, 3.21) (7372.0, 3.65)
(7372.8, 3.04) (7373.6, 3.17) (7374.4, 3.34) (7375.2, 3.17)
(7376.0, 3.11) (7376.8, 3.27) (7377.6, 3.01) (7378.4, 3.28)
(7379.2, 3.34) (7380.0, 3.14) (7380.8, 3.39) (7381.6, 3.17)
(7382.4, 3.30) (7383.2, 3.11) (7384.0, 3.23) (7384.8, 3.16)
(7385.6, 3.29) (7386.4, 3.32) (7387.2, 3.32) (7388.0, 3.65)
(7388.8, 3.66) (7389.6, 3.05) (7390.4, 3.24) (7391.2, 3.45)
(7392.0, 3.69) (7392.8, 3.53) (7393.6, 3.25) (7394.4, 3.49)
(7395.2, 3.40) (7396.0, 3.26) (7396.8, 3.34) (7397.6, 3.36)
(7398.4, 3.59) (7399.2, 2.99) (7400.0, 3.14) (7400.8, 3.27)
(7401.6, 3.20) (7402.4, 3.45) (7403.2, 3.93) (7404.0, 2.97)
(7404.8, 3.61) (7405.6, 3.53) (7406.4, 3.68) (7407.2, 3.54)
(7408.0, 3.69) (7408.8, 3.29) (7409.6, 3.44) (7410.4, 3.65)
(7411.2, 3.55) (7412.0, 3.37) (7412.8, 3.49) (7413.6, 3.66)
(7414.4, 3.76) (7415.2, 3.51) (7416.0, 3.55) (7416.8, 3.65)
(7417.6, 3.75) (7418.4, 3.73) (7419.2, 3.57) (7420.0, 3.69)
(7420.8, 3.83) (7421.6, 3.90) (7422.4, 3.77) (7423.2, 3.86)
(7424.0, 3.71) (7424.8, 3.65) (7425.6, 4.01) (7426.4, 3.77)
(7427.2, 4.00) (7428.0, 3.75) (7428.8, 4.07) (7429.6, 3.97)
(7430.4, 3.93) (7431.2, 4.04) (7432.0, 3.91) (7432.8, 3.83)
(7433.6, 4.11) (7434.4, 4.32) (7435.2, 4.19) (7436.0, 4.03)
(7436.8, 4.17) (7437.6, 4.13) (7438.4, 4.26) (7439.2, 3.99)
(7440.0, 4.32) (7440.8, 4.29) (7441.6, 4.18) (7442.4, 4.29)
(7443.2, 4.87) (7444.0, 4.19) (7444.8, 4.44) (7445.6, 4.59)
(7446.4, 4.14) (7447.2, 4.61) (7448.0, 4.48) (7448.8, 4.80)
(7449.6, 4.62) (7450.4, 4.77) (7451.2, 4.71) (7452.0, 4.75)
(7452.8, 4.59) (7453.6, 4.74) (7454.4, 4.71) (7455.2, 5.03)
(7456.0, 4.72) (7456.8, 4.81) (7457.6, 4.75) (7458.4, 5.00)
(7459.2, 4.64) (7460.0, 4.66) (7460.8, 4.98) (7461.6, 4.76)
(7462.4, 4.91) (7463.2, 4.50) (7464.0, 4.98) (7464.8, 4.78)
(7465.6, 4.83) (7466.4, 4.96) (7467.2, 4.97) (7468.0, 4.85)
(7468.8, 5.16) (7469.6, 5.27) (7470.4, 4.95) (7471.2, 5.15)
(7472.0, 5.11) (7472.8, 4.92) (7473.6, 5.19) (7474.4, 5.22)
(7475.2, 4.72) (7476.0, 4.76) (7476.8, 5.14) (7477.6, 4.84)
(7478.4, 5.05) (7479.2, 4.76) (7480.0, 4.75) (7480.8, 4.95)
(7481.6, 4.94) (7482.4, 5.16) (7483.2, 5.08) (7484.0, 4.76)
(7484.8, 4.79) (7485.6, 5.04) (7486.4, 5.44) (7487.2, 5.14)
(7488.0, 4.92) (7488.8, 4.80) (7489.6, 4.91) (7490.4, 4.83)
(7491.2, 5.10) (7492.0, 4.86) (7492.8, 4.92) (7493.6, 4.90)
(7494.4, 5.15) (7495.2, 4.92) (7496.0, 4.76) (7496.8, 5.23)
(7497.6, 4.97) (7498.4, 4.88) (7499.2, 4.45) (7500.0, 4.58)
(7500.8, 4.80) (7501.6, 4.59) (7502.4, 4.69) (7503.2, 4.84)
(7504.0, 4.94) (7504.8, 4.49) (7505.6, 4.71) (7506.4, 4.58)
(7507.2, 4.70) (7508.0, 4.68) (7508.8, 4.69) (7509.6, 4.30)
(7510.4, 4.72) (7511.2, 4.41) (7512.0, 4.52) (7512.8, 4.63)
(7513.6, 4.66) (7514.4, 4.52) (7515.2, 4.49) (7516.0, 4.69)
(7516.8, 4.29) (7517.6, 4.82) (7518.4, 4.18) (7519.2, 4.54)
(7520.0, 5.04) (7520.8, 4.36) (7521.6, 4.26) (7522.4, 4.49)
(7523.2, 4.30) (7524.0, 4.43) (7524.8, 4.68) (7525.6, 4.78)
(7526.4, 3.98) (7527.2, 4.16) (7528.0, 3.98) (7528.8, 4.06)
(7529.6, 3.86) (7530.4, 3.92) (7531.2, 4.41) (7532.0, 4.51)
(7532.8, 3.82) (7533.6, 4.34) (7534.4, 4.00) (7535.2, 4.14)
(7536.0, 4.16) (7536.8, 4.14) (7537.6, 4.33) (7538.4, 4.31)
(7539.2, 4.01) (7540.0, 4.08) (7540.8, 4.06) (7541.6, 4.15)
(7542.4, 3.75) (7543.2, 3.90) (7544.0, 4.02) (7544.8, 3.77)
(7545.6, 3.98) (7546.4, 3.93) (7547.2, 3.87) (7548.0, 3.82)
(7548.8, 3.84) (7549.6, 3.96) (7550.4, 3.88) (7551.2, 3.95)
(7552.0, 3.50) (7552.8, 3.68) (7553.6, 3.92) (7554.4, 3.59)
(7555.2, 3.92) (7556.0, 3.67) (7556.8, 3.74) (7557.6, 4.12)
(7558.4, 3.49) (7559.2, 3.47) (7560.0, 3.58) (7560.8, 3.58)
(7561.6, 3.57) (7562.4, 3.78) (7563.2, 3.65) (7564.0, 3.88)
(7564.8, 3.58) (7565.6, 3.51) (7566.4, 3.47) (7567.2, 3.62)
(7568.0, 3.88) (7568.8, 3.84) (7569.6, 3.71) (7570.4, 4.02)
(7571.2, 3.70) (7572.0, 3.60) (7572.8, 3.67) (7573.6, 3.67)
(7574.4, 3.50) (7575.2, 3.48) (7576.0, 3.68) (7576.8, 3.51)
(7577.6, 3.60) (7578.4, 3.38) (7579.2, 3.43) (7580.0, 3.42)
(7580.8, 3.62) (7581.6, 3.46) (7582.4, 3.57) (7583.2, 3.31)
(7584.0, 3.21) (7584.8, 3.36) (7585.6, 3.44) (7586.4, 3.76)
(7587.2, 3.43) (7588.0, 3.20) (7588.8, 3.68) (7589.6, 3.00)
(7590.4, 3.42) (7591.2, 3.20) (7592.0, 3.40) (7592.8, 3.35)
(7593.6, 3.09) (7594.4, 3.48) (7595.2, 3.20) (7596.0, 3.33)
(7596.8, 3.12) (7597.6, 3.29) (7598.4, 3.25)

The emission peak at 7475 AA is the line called Mg II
